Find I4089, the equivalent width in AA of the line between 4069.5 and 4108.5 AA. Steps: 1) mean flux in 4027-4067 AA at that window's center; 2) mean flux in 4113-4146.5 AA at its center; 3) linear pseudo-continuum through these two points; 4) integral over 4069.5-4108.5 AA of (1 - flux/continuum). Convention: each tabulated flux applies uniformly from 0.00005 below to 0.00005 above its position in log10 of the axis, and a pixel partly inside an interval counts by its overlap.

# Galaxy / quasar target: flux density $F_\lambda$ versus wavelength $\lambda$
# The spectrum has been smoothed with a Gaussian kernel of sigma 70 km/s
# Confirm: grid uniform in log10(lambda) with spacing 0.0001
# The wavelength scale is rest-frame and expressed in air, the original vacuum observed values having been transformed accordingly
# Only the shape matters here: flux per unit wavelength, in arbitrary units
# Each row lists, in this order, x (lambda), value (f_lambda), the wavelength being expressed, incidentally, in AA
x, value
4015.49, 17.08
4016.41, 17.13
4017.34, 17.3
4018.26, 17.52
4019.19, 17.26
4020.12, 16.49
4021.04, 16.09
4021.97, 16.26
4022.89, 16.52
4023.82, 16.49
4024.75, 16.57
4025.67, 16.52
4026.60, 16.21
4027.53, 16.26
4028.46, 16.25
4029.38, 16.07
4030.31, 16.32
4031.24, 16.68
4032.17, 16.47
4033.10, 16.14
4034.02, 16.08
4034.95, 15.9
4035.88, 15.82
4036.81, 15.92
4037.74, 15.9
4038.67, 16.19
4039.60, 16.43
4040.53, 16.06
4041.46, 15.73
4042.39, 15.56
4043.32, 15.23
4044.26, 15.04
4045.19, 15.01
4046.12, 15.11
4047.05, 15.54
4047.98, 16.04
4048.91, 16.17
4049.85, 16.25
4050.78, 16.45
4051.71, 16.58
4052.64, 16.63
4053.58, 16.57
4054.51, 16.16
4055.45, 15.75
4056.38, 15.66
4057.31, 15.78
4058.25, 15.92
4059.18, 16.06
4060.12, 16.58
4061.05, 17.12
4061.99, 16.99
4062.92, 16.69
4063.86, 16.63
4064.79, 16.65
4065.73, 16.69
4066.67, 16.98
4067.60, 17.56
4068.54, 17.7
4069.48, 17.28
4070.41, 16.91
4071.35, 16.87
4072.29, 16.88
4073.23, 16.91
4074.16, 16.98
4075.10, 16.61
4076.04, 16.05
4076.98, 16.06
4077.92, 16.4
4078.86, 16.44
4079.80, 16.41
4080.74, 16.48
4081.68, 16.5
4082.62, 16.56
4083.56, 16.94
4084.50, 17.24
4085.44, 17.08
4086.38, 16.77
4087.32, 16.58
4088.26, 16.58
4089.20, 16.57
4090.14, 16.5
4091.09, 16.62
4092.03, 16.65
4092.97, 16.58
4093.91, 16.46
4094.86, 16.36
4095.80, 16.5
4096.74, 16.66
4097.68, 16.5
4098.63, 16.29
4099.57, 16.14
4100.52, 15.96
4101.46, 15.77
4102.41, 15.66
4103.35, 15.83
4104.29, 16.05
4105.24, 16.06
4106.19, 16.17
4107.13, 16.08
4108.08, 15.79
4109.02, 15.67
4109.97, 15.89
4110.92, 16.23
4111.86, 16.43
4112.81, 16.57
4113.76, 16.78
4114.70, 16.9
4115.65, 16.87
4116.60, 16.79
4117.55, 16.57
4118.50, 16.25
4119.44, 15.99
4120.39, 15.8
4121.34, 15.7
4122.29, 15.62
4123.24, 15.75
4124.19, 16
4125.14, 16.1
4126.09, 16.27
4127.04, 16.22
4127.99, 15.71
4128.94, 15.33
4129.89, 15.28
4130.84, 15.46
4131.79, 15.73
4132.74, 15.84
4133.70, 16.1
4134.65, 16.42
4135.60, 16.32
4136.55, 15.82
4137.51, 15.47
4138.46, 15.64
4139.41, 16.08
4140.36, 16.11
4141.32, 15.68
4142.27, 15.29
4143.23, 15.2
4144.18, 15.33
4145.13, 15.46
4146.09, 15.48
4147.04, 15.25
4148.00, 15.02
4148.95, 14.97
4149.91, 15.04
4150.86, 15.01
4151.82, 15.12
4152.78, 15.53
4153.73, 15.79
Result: -1.04 AA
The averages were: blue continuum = 16.1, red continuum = 15.9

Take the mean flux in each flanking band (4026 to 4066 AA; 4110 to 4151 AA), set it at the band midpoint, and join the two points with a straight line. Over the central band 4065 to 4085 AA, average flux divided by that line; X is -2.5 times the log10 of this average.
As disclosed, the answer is -0.05 mag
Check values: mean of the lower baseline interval 16.1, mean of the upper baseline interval 15.9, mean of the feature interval 16.8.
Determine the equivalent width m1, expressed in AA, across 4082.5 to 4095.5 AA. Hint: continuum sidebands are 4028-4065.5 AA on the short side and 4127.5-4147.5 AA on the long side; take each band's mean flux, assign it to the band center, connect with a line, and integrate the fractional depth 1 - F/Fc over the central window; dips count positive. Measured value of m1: -0.63 AA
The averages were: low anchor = 16.1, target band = 16.7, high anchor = 15.7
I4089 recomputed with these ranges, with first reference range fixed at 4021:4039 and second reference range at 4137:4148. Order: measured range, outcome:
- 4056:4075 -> -0.87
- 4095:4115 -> -0.54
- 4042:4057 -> 0.23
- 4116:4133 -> -0.31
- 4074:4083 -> -0.28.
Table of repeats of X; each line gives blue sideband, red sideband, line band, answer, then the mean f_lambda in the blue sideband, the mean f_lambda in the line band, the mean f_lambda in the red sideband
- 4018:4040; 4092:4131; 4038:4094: -0.01 mag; 16.3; 16.4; 16.1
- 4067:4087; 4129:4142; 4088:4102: 0.01 mag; 16.8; 16.4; 15.8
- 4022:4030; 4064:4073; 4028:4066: 0.04 mag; 16.4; 16.1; 17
